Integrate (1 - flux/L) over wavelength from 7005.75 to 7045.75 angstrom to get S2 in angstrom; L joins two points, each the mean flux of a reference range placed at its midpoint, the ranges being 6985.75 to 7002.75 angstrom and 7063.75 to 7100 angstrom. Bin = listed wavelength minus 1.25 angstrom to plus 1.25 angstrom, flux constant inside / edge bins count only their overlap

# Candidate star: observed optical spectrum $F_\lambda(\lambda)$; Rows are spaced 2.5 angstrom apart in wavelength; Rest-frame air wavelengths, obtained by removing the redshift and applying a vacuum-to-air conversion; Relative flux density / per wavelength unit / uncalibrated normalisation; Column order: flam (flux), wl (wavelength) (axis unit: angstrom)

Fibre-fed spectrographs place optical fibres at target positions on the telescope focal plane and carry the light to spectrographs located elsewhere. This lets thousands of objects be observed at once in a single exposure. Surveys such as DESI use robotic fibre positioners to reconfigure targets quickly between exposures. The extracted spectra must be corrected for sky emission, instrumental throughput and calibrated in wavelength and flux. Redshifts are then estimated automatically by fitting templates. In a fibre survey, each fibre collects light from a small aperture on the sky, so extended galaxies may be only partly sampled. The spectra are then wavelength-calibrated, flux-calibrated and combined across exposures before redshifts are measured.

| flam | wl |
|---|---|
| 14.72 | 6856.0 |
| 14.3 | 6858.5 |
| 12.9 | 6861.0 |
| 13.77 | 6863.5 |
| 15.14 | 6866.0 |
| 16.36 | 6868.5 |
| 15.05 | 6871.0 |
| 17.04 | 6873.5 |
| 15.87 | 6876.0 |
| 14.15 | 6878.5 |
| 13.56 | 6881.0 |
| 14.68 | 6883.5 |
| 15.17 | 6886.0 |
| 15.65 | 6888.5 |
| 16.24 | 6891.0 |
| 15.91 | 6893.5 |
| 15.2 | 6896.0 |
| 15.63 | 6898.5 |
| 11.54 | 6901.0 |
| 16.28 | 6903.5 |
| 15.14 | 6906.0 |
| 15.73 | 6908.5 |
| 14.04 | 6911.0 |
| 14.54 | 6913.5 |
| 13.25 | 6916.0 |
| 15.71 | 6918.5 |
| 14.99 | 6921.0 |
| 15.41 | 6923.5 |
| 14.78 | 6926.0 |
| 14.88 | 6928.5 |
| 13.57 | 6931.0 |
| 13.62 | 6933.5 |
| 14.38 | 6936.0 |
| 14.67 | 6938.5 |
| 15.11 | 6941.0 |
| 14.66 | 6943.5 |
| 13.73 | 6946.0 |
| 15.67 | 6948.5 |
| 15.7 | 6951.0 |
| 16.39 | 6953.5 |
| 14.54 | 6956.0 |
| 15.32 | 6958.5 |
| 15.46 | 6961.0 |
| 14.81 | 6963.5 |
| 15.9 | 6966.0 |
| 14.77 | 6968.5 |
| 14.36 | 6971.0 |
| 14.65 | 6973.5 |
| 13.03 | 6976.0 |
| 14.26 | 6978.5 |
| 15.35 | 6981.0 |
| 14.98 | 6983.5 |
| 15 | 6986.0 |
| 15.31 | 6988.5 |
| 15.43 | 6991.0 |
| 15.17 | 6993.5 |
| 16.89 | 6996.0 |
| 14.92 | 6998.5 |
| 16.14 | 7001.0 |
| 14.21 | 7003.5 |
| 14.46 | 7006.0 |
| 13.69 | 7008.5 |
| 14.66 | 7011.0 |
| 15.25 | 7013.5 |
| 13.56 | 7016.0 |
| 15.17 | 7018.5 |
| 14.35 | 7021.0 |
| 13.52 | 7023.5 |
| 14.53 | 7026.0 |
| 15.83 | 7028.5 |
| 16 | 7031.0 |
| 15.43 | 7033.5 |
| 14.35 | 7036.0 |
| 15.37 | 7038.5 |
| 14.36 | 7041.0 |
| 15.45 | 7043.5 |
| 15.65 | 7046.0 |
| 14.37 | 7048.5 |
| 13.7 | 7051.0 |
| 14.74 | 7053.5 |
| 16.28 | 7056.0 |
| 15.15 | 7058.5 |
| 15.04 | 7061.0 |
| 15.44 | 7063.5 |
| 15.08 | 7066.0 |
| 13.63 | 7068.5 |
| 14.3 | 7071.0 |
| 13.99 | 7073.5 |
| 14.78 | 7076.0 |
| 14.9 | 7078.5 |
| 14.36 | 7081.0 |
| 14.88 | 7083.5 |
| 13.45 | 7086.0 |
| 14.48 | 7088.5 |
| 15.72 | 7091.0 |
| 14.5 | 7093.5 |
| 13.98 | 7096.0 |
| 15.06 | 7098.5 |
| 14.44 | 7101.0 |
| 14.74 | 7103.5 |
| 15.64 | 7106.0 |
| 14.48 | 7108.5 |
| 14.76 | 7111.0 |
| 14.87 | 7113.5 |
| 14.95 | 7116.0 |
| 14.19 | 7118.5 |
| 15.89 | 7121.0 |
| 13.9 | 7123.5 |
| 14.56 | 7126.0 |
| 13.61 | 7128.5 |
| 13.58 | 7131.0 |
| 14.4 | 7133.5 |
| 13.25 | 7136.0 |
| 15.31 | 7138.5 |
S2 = 1.05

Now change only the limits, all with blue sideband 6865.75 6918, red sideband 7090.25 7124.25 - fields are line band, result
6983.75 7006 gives -0.6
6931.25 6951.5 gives 0.5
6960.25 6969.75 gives -0.2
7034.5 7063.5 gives -0.2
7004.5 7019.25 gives 0.5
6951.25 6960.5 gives -0.3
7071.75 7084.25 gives 0.2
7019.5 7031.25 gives 0.1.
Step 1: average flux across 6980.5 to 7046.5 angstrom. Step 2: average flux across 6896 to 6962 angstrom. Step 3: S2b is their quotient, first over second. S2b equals 1.01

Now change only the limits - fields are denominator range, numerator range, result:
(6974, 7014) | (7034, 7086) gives 0.99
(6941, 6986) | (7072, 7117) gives 0.98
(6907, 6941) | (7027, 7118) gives 1.02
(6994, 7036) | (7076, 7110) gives 0.98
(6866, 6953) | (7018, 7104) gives 0.99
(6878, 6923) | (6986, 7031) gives 1.00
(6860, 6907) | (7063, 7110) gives 0.97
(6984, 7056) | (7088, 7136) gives 0.98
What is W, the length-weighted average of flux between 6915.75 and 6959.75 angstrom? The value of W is 14.8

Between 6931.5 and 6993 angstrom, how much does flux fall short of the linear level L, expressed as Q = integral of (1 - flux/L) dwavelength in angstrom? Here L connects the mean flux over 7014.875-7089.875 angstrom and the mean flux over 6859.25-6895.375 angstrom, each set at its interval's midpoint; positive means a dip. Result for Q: 0.2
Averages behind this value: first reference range 15.1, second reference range 14.7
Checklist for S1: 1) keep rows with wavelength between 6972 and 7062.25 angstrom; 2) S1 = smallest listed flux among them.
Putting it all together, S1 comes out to 13.03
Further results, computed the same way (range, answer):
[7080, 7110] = 13.45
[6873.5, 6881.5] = 13.56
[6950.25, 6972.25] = 14.36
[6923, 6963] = 13.57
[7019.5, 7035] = 13.52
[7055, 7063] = 15.04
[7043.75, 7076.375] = 13.63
